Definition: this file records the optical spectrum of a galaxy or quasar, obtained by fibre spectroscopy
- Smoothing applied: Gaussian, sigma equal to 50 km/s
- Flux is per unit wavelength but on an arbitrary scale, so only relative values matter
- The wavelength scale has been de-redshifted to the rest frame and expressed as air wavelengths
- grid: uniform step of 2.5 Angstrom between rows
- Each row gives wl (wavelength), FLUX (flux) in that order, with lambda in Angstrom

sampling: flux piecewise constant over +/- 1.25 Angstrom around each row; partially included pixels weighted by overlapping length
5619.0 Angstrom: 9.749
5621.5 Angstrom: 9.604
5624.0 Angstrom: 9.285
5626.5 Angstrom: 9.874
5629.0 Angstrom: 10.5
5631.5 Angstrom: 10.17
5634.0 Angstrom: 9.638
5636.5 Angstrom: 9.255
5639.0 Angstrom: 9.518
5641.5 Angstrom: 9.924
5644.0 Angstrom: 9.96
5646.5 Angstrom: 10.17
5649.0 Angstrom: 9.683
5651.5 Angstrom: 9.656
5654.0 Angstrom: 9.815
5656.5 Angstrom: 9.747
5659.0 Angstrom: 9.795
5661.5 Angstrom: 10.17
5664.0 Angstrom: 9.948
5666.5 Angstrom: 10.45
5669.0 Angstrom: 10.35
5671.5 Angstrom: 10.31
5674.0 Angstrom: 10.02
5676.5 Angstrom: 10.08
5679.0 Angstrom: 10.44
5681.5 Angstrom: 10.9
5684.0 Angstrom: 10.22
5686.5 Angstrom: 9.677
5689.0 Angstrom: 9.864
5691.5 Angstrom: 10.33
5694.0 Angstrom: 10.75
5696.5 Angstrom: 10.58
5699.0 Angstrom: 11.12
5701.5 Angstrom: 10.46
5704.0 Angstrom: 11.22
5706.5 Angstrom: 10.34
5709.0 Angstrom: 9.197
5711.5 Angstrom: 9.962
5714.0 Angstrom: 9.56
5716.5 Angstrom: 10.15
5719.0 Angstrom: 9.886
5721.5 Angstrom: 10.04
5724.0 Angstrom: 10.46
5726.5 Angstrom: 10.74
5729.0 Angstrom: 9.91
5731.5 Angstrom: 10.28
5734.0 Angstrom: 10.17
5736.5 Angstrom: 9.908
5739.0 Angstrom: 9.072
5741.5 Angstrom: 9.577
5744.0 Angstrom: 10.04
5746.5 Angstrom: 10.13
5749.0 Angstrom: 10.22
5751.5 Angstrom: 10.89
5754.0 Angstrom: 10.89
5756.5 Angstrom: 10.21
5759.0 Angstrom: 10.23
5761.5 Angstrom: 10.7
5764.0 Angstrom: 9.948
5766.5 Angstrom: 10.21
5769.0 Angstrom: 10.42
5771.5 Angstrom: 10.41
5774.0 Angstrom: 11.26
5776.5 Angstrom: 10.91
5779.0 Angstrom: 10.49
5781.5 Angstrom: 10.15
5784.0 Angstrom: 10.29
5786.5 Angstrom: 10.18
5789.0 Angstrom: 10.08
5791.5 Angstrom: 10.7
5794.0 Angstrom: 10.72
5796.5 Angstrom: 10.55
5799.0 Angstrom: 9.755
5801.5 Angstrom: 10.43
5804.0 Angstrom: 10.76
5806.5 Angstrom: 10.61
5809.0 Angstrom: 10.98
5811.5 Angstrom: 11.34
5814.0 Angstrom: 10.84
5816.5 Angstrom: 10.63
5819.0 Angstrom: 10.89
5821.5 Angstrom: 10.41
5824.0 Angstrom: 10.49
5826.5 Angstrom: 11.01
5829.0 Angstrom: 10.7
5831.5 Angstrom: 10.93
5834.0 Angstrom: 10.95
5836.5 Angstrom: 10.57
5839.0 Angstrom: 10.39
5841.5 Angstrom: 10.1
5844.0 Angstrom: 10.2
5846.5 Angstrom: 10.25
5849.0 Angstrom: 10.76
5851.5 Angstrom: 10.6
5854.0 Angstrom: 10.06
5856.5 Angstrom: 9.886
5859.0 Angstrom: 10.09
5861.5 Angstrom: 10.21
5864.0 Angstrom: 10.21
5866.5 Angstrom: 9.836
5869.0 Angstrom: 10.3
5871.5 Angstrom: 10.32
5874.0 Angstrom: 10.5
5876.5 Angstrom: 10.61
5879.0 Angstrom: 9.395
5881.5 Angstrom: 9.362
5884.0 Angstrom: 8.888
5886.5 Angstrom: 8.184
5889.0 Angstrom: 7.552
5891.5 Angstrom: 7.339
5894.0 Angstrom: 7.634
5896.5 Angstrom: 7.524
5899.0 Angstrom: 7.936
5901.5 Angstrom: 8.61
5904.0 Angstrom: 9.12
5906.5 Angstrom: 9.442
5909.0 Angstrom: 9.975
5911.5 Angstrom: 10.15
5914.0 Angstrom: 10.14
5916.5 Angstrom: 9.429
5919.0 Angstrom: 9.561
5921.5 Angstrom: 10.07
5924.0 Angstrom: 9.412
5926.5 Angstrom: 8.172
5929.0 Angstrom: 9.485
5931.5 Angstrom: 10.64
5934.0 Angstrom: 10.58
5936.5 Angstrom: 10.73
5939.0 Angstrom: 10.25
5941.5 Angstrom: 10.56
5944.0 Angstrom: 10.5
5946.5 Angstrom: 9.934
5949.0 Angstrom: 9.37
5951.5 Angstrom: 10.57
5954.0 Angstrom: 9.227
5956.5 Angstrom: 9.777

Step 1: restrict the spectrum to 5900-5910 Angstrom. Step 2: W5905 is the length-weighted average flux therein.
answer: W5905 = 9.24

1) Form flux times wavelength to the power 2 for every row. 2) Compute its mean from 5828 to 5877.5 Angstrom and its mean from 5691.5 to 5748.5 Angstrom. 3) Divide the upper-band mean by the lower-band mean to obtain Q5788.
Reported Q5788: 1.07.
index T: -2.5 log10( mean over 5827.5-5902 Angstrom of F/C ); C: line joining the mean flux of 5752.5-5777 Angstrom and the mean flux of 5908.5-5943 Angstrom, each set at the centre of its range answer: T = 0.05 mag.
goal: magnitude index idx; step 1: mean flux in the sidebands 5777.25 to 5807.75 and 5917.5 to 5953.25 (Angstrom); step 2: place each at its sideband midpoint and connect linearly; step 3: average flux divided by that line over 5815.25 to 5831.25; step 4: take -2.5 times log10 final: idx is -0.041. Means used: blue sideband 10.4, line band 10.7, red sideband 9.97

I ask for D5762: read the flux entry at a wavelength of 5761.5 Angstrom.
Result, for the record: 10.7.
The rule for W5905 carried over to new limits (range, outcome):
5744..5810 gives 10.5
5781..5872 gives 10.5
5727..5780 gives 10.3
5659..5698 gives 10.3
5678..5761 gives 10.2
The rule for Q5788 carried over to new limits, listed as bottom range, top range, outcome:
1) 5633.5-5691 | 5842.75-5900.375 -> 1.02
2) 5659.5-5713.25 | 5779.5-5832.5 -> 1.07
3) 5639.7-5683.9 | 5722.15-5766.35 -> 1.04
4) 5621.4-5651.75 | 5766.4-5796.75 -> 1.13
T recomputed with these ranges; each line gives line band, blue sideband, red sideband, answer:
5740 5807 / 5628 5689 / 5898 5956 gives -0.05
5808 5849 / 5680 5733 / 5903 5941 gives -0.07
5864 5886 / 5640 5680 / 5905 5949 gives 0.01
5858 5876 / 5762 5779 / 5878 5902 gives -0.18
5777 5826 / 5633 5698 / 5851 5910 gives -0.11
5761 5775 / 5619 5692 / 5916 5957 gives -0.06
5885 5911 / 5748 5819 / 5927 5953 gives 0.22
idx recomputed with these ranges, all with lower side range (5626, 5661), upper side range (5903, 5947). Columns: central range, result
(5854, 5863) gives -0.02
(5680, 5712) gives -0.05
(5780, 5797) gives -0.05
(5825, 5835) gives -0.11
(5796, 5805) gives -0.05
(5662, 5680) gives -0.04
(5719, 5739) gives -0.03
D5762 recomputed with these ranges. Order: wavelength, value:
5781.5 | 10.15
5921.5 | 10.07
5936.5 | 10.73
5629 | 10.5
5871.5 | 10.32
